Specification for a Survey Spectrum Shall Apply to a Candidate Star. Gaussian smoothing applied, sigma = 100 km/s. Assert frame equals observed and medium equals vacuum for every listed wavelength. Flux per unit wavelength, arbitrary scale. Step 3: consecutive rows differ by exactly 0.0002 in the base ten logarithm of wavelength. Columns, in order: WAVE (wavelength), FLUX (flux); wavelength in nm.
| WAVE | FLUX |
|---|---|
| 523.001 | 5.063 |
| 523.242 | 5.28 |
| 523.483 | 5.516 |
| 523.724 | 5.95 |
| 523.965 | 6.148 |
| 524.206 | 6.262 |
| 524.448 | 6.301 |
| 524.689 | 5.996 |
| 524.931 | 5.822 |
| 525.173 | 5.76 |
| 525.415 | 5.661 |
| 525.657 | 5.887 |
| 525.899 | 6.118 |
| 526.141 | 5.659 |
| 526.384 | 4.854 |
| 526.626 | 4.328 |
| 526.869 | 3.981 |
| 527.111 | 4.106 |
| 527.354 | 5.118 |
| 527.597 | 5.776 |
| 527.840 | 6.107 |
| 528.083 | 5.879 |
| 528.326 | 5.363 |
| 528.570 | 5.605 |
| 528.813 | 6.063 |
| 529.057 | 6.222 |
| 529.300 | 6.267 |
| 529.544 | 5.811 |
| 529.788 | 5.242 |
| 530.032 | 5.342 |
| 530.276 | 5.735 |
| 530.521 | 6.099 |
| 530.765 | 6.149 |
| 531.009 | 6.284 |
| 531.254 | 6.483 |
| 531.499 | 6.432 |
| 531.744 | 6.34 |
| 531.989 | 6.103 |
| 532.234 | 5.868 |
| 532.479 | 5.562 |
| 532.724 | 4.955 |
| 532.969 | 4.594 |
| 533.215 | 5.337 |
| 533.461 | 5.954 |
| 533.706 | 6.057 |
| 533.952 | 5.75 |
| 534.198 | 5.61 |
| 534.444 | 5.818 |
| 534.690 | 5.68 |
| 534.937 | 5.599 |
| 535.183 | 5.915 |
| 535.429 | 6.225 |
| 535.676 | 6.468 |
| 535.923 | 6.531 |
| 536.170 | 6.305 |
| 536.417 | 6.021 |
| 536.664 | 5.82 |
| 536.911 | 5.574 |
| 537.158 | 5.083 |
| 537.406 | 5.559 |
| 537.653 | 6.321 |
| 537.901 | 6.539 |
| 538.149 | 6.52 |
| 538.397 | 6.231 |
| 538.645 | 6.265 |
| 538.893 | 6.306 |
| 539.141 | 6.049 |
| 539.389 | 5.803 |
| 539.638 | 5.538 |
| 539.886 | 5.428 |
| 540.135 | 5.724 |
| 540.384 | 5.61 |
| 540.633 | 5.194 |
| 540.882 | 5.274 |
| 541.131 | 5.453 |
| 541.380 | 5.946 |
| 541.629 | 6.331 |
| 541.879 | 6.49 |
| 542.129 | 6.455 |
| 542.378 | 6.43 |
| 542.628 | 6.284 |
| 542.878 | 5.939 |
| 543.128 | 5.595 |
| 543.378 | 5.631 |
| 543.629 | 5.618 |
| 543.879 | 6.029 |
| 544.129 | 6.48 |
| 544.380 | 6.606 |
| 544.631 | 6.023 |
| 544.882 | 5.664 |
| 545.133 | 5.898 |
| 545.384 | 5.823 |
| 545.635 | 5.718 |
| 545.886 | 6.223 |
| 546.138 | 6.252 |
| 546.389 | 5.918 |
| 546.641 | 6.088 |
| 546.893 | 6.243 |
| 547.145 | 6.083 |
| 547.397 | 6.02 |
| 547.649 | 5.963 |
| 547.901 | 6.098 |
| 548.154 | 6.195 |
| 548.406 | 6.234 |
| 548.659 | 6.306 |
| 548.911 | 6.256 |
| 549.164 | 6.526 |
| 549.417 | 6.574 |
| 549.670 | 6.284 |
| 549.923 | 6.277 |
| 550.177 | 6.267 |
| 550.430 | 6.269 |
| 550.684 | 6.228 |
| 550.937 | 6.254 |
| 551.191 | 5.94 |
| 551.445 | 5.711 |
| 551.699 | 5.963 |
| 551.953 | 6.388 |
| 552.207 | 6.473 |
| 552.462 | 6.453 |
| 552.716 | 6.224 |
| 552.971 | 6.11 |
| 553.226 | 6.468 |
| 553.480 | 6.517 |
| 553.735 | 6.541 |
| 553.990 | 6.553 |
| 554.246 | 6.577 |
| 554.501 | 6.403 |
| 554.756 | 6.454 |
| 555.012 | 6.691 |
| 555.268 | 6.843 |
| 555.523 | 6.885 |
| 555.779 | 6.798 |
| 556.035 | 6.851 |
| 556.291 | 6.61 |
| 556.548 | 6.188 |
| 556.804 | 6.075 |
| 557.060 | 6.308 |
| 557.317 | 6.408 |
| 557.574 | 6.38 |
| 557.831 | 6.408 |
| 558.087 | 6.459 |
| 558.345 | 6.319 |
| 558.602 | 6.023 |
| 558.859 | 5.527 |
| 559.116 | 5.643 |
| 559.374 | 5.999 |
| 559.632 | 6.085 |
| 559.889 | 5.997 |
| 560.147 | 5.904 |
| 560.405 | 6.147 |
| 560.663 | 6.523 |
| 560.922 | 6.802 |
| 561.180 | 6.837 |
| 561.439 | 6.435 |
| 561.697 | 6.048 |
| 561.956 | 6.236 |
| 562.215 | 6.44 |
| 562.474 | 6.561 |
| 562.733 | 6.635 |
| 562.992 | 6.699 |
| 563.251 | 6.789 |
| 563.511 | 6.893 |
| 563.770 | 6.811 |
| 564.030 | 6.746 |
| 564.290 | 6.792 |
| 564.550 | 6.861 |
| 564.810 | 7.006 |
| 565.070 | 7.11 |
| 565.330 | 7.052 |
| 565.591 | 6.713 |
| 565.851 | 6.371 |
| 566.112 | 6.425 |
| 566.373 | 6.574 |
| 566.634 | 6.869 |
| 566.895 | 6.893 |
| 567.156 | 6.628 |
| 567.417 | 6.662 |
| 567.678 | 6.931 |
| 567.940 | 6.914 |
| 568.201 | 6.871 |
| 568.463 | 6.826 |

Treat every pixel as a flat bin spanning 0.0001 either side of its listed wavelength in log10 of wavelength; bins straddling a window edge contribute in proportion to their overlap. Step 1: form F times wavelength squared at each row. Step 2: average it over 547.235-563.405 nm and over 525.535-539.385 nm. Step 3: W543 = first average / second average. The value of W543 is 1.2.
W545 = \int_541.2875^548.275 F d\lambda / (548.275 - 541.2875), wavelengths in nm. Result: 6.07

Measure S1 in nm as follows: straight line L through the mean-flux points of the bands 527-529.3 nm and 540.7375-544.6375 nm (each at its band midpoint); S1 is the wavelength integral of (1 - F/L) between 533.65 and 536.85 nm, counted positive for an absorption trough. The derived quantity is -0.08 nm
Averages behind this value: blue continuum 5.63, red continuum 6.03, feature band 5.97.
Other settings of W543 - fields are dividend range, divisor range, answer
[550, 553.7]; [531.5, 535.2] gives 1.17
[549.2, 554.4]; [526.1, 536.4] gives 1.19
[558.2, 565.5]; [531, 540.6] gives 1.21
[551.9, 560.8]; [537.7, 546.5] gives 1.12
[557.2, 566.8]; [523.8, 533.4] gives 1.29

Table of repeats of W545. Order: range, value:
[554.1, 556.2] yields 6.68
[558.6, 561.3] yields 6.14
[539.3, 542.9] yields 5.86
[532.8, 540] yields 5.89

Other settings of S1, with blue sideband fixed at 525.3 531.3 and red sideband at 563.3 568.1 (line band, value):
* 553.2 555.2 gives -0.04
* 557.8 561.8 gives 0.25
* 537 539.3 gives -0.07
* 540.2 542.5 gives 0.04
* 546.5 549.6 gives 0.01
